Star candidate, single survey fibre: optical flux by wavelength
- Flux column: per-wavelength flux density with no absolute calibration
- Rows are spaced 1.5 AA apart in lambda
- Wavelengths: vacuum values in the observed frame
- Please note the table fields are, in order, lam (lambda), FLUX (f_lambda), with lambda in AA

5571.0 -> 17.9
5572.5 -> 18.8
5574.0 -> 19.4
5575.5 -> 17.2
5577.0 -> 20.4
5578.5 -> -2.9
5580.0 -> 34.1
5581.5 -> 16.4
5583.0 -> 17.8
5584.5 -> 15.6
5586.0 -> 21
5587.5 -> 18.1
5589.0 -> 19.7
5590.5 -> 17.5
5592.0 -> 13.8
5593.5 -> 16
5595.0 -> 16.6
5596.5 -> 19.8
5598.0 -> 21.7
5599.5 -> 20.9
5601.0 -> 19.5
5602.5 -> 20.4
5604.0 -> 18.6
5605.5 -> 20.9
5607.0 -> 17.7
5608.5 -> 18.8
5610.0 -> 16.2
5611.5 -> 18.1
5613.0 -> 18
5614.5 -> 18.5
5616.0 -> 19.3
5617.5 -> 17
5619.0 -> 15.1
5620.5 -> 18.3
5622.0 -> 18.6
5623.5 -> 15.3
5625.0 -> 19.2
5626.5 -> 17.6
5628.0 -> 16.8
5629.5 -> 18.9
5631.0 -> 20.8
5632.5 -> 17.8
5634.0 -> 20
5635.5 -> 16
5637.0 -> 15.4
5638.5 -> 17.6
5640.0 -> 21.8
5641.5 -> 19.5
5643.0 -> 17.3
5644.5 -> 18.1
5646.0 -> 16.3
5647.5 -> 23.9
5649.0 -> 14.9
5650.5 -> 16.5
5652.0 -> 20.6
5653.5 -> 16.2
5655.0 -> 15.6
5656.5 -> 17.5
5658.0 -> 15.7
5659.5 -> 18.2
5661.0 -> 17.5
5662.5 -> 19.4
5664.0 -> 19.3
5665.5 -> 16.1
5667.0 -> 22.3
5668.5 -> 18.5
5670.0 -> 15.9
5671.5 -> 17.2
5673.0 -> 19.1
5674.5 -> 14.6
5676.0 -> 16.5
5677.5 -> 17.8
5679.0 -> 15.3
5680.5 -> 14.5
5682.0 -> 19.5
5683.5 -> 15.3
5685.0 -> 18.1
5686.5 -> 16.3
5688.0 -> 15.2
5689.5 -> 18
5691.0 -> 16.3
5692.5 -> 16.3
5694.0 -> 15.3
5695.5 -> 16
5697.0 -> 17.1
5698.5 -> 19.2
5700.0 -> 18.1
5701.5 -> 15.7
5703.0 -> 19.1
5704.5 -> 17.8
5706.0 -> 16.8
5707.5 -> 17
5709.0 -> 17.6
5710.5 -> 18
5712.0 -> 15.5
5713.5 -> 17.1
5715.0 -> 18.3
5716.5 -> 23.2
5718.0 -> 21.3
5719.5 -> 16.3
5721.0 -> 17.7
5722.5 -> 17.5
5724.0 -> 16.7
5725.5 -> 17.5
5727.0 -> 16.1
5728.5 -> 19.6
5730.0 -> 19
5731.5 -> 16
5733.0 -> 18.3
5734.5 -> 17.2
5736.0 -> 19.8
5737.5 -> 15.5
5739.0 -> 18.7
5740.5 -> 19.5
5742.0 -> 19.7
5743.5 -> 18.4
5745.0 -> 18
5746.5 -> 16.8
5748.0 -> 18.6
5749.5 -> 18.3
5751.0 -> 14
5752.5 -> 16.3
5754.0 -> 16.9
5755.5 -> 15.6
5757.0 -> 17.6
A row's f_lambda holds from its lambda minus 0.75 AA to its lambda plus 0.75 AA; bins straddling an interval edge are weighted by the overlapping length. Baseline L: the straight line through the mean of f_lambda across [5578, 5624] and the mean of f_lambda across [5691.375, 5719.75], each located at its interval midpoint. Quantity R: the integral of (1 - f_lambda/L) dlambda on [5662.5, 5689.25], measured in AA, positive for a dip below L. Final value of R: 0.85 AA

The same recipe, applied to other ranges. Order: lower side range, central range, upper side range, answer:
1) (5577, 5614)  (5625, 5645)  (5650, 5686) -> -0.66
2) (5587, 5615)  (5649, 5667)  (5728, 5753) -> 0.61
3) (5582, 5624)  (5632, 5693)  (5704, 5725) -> 1.77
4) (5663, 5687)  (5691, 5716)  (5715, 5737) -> 0.88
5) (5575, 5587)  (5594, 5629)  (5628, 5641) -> -0.68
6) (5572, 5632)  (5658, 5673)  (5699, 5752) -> -0.16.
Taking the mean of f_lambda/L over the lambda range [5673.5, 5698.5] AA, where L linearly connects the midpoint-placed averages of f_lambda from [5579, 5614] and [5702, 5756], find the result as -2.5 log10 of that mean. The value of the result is 0.10 mag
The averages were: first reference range 18.8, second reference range 17.8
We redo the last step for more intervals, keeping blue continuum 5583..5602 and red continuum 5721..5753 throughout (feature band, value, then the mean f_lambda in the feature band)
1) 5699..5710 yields 0.02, 17.5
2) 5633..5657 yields 0.01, 18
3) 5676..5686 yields 0.08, 16.7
